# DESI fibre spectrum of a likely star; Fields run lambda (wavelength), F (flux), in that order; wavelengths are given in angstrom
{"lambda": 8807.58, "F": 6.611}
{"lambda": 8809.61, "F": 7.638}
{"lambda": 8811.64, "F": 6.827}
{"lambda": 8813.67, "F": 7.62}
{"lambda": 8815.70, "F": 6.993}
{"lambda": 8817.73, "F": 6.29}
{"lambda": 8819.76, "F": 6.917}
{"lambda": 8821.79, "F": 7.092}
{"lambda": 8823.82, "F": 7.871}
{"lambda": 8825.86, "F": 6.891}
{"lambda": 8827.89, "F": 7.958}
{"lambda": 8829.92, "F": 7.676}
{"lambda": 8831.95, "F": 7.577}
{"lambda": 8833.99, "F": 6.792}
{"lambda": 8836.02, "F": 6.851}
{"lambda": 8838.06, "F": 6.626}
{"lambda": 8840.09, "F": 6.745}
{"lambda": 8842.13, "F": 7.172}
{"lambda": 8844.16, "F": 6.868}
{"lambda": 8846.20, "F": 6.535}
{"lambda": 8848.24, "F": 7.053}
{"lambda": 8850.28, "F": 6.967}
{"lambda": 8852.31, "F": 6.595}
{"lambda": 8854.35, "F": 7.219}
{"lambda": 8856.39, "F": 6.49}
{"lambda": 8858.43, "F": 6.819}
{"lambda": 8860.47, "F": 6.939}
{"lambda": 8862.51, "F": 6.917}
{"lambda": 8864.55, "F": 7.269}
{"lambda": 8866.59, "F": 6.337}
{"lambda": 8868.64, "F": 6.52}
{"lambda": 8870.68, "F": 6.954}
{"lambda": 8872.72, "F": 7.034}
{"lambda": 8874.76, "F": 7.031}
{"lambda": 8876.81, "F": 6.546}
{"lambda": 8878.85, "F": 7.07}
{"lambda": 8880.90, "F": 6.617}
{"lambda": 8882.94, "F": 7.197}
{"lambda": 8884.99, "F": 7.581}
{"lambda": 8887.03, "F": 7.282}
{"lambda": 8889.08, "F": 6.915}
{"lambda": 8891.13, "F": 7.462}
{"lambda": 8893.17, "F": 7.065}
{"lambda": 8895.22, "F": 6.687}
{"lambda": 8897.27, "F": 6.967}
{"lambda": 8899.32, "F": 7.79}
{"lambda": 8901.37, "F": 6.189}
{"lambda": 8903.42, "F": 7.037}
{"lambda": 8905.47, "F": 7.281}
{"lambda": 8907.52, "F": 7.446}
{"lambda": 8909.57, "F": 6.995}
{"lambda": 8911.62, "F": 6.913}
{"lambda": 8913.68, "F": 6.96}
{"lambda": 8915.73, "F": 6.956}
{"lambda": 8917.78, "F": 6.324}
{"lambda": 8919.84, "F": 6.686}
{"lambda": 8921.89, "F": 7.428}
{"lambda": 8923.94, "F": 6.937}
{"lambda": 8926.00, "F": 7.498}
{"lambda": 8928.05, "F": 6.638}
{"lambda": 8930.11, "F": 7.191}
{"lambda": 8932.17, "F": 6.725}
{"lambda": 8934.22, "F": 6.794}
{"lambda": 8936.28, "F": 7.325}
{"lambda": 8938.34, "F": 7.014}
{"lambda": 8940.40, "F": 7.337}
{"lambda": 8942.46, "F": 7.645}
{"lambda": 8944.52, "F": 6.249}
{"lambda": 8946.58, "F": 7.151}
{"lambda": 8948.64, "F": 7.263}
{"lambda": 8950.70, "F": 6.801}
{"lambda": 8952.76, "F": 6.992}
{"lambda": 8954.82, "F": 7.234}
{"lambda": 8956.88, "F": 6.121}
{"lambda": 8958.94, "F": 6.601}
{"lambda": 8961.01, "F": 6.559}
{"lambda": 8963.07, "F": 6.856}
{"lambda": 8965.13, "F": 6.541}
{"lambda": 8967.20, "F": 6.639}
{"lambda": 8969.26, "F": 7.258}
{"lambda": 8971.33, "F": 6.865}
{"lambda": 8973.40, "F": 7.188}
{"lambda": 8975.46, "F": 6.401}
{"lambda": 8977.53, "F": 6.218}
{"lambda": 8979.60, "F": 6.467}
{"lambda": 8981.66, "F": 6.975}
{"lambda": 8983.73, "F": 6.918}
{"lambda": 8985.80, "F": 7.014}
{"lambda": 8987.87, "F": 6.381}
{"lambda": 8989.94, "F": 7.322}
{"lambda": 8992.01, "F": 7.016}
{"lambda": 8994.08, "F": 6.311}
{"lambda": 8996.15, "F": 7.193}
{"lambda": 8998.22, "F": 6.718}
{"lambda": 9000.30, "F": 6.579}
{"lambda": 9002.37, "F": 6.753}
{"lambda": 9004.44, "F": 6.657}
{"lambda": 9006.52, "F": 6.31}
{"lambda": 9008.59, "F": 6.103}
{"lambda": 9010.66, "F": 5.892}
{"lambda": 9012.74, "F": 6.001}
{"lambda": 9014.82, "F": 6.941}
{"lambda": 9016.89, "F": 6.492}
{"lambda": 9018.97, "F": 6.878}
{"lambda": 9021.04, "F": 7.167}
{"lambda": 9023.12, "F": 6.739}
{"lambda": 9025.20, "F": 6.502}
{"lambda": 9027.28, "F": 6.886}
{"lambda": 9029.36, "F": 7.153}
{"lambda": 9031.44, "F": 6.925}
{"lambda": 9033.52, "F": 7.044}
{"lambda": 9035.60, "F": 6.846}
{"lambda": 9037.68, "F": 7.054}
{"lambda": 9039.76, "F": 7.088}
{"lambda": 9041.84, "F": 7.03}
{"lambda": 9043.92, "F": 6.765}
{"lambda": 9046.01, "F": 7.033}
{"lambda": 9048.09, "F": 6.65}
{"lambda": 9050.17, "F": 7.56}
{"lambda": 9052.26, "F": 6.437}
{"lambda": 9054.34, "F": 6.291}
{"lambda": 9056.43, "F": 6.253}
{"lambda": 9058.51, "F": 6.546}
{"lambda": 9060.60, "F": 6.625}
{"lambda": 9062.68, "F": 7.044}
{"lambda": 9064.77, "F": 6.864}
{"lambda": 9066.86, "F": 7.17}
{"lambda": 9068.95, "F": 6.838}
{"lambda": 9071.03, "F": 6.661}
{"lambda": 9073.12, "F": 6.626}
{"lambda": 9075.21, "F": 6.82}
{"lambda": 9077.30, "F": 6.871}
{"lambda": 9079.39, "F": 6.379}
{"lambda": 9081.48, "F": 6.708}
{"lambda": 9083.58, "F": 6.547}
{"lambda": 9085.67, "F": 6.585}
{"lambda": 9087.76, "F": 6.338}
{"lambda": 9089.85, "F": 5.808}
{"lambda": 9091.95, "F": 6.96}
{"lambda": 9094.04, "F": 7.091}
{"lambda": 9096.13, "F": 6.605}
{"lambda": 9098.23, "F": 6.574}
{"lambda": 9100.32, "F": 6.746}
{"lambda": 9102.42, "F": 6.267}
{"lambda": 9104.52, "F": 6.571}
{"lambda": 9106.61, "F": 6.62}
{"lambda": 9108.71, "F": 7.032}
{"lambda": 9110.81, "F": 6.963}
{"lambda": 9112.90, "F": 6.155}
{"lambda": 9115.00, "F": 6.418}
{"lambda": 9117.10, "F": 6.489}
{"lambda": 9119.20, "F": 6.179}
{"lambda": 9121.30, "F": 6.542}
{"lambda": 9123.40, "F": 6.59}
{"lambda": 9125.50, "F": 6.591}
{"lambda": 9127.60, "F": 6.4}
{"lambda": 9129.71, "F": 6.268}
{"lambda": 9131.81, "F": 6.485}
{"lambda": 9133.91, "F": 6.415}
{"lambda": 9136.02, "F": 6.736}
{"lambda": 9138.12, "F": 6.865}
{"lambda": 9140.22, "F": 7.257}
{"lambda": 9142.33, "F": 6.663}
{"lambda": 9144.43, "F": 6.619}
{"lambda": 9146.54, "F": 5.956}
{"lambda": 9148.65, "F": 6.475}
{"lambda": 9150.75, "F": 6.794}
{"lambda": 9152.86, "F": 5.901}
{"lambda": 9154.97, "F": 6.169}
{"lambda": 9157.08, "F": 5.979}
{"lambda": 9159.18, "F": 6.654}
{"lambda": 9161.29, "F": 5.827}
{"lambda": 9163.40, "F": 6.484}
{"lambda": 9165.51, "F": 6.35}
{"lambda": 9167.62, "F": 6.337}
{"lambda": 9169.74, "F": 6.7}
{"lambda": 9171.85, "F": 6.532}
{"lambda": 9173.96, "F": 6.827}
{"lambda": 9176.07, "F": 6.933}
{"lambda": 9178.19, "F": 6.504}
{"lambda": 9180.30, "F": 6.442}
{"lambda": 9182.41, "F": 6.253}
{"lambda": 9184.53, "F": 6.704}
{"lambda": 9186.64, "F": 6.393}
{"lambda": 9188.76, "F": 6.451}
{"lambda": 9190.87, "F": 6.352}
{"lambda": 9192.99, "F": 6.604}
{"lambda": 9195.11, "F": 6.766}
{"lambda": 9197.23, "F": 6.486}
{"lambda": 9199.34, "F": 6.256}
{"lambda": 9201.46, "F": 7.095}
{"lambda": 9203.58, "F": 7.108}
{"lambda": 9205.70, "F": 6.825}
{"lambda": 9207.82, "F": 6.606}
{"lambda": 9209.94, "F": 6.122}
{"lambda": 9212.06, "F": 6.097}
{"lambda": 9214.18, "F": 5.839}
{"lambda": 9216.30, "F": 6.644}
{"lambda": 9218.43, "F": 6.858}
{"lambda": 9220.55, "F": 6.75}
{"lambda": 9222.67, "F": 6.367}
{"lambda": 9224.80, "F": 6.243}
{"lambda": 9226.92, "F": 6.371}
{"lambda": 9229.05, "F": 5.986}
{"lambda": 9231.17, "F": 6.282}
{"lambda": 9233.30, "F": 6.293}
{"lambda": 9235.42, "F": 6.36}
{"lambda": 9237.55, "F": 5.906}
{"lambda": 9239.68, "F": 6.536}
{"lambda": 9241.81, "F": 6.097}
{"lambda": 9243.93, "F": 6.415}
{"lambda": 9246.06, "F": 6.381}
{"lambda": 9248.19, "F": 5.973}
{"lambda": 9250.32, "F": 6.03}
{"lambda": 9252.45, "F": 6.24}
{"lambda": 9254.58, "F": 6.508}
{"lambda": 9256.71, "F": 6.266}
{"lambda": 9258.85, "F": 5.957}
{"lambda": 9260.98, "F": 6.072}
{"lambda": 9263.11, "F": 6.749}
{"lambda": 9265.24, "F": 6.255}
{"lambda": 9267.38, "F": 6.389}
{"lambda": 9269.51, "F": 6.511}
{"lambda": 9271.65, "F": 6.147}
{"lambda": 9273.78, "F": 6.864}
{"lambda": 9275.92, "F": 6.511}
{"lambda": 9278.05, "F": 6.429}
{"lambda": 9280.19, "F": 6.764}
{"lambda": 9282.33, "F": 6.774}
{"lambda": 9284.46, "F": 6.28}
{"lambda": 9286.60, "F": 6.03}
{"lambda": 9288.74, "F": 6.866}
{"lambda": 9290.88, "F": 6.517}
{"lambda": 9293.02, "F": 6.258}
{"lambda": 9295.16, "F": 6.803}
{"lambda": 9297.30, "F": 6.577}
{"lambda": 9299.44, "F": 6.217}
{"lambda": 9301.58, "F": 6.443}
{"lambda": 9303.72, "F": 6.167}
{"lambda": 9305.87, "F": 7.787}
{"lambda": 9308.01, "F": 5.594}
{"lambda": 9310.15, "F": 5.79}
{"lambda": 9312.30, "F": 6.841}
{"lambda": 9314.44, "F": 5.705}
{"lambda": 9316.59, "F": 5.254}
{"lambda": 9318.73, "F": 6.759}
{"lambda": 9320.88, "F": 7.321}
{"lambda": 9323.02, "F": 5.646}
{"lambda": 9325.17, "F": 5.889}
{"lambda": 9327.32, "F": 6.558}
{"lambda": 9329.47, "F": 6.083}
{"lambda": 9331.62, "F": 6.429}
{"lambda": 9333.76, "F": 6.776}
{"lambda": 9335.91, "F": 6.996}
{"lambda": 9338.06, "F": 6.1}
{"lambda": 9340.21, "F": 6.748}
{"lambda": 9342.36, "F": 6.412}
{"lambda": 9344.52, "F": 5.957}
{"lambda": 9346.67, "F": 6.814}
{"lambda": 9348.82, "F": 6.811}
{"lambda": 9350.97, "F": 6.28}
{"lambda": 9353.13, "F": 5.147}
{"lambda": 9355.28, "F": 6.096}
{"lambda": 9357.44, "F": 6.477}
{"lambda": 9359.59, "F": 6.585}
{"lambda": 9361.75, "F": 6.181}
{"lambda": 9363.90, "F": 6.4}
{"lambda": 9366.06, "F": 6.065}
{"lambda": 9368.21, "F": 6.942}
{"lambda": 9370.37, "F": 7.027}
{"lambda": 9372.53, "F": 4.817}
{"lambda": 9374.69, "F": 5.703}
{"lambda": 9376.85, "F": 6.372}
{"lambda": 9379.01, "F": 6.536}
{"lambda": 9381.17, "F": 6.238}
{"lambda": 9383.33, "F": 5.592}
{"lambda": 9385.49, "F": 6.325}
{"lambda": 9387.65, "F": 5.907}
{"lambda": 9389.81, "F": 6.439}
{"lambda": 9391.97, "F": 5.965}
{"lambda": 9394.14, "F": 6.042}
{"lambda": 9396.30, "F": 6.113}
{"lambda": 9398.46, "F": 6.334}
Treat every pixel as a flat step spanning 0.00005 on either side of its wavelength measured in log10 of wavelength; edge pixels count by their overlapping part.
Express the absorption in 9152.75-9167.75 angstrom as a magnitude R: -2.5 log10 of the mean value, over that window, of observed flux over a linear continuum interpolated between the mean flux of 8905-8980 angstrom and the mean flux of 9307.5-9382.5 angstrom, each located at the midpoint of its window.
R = 0.06 mag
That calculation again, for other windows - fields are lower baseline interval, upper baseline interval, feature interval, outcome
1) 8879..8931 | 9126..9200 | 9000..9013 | 0.08 mag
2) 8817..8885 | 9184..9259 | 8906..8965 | -0.02 mag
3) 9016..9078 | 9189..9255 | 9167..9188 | -0.01 mag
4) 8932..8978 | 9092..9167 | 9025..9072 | -0.03 mag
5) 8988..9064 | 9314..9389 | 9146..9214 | 0.01 mag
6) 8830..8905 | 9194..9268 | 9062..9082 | -0.03 mag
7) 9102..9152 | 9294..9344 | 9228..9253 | 0.04 mag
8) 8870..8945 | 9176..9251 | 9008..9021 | 0.06 mag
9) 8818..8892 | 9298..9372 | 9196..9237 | 0.01 mag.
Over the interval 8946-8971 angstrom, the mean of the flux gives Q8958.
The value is 6.83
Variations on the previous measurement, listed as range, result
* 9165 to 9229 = 6.52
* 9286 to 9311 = 6.43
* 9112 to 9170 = 6.44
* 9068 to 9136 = 6.57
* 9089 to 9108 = 6.6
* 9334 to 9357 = 6.35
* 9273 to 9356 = 6.39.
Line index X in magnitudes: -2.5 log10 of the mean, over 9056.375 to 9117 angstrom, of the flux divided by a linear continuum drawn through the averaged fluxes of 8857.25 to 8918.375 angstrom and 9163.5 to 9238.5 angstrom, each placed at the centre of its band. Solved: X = 0.00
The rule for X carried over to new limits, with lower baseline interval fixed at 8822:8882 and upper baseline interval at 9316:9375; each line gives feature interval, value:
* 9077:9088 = 0.02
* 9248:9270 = 0.03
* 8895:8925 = -0.01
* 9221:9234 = 0.03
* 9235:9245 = 0.03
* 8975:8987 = 0.02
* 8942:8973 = 0.00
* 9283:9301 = -0.01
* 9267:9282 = -0.02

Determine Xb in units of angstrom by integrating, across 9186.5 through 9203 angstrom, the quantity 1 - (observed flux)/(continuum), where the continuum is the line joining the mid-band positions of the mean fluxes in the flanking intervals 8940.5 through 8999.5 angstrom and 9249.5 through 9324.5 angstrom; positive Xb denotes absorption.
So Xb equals -0.2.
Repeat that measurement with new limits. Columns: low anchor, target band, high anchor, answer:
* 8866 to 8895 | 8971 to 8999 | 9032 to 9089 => 0.3 angstrom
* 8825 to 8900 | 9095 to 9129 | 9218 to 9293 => 0.3 angstrom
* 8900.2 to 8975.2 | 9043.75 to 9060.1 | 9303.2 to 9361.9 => 0.2 angstrom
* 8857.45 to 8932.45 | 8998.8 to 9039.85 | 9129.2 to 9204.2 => 0.5 angstrom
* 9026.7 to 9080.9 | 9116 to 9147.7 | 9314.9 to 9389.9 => 0.7 angstrom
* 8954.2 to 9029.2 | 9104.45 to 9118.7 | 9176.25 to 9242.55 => -0.1 angstrom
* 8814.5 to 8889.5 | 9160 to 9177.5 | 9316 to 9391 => 0.1 angstrom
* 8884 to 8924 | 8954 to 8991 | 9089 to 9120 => 0.7 angstrom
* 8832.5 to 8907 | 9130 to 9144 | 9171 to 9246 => -0.3 angstrom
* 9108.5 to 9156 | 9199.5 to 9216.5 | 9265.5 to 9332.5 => -0.2 angstrom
